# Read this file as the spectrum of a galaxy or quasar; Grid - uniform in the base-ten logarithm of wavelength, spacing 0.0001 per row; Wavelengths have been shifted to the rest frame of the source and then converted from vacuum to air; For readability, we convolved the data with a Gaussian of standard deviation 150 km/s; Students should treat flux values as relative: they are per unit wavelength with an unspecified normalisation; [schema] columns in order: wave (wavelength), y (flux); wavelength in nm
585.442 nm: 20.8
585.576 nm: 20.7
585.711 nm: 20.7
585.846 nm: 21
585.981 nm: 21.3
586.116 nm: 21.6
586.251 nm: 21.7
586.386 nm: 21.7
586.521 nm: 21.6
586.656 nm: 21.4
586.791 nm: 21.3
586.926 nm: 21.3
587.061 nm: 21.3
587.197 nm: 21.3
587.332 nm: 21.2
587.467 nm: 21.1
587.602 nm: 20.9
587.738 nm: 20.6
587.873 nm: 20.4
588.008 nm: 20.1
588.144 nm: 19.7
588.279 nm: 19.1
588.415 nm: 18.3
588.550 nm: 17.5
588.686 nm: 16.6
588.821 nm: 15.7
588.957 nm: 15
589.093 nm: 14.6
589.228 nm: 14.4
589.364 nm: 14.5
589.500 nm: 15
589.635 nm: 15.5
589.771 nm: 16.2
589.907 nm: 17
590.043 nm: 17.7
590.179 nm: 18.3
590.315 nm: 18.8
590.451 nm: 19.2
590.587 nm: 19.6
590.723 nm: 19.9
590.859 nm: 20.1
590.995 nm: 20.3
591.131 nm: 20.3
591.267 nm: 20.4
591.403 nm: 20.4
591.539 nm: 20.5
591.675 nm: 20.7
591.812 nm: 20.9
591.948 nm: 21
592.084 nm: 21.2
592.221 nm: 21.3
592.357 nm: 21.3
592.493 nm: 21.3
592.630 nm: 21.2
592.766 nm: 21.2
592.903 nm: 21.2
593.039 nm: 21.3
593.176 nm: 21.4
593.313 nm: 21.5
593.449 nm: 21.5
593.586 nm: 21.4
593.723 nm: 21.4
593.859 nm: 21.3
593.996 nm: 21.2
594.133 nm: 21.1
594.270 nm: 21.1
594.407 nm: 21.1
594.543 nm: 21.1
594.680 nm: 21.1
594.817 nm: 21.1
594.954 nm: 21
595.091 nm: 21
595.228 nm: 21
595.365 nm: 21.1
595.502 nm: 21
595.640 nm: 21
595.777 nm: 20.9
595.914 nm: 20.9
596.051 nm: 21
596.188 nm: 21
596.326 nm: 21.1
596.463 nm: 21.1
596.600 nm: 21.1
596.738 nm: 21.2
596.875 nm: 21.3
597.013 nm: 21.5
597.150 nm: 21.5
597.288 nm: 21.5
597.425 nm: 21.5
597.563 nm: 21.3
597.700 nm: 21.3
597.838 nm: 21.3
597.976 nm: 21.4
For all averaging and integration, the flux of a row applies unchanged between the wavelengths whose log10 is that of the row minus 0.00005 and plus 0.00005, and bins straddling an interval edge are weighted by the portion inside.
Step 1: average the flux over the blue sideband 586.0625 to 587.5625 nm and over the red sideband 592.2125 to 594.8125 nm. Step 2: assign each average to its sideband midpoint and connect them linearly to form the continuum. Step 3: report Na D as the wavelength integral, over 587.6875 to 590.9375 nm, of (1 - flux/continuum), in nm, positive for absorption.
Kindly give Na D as 0.563 nm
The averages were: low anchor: 21.4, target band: 17.7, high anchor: 21.3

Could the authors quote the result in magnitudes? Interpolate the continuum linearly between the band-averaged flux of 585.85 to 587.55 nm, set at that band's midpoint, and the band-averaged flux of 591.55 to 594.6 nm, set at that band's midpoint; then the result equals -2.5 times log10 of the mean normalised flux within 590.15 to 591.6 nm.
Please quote 0.08 mag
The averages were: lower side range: 21.4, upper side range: 21.2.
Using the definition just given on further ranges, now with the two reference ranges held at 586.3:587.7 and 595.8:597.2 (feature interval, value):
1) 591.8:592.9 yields 0.001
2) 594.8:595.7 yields 0.009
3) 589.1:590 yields 0.347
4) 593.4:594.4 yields -0.003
